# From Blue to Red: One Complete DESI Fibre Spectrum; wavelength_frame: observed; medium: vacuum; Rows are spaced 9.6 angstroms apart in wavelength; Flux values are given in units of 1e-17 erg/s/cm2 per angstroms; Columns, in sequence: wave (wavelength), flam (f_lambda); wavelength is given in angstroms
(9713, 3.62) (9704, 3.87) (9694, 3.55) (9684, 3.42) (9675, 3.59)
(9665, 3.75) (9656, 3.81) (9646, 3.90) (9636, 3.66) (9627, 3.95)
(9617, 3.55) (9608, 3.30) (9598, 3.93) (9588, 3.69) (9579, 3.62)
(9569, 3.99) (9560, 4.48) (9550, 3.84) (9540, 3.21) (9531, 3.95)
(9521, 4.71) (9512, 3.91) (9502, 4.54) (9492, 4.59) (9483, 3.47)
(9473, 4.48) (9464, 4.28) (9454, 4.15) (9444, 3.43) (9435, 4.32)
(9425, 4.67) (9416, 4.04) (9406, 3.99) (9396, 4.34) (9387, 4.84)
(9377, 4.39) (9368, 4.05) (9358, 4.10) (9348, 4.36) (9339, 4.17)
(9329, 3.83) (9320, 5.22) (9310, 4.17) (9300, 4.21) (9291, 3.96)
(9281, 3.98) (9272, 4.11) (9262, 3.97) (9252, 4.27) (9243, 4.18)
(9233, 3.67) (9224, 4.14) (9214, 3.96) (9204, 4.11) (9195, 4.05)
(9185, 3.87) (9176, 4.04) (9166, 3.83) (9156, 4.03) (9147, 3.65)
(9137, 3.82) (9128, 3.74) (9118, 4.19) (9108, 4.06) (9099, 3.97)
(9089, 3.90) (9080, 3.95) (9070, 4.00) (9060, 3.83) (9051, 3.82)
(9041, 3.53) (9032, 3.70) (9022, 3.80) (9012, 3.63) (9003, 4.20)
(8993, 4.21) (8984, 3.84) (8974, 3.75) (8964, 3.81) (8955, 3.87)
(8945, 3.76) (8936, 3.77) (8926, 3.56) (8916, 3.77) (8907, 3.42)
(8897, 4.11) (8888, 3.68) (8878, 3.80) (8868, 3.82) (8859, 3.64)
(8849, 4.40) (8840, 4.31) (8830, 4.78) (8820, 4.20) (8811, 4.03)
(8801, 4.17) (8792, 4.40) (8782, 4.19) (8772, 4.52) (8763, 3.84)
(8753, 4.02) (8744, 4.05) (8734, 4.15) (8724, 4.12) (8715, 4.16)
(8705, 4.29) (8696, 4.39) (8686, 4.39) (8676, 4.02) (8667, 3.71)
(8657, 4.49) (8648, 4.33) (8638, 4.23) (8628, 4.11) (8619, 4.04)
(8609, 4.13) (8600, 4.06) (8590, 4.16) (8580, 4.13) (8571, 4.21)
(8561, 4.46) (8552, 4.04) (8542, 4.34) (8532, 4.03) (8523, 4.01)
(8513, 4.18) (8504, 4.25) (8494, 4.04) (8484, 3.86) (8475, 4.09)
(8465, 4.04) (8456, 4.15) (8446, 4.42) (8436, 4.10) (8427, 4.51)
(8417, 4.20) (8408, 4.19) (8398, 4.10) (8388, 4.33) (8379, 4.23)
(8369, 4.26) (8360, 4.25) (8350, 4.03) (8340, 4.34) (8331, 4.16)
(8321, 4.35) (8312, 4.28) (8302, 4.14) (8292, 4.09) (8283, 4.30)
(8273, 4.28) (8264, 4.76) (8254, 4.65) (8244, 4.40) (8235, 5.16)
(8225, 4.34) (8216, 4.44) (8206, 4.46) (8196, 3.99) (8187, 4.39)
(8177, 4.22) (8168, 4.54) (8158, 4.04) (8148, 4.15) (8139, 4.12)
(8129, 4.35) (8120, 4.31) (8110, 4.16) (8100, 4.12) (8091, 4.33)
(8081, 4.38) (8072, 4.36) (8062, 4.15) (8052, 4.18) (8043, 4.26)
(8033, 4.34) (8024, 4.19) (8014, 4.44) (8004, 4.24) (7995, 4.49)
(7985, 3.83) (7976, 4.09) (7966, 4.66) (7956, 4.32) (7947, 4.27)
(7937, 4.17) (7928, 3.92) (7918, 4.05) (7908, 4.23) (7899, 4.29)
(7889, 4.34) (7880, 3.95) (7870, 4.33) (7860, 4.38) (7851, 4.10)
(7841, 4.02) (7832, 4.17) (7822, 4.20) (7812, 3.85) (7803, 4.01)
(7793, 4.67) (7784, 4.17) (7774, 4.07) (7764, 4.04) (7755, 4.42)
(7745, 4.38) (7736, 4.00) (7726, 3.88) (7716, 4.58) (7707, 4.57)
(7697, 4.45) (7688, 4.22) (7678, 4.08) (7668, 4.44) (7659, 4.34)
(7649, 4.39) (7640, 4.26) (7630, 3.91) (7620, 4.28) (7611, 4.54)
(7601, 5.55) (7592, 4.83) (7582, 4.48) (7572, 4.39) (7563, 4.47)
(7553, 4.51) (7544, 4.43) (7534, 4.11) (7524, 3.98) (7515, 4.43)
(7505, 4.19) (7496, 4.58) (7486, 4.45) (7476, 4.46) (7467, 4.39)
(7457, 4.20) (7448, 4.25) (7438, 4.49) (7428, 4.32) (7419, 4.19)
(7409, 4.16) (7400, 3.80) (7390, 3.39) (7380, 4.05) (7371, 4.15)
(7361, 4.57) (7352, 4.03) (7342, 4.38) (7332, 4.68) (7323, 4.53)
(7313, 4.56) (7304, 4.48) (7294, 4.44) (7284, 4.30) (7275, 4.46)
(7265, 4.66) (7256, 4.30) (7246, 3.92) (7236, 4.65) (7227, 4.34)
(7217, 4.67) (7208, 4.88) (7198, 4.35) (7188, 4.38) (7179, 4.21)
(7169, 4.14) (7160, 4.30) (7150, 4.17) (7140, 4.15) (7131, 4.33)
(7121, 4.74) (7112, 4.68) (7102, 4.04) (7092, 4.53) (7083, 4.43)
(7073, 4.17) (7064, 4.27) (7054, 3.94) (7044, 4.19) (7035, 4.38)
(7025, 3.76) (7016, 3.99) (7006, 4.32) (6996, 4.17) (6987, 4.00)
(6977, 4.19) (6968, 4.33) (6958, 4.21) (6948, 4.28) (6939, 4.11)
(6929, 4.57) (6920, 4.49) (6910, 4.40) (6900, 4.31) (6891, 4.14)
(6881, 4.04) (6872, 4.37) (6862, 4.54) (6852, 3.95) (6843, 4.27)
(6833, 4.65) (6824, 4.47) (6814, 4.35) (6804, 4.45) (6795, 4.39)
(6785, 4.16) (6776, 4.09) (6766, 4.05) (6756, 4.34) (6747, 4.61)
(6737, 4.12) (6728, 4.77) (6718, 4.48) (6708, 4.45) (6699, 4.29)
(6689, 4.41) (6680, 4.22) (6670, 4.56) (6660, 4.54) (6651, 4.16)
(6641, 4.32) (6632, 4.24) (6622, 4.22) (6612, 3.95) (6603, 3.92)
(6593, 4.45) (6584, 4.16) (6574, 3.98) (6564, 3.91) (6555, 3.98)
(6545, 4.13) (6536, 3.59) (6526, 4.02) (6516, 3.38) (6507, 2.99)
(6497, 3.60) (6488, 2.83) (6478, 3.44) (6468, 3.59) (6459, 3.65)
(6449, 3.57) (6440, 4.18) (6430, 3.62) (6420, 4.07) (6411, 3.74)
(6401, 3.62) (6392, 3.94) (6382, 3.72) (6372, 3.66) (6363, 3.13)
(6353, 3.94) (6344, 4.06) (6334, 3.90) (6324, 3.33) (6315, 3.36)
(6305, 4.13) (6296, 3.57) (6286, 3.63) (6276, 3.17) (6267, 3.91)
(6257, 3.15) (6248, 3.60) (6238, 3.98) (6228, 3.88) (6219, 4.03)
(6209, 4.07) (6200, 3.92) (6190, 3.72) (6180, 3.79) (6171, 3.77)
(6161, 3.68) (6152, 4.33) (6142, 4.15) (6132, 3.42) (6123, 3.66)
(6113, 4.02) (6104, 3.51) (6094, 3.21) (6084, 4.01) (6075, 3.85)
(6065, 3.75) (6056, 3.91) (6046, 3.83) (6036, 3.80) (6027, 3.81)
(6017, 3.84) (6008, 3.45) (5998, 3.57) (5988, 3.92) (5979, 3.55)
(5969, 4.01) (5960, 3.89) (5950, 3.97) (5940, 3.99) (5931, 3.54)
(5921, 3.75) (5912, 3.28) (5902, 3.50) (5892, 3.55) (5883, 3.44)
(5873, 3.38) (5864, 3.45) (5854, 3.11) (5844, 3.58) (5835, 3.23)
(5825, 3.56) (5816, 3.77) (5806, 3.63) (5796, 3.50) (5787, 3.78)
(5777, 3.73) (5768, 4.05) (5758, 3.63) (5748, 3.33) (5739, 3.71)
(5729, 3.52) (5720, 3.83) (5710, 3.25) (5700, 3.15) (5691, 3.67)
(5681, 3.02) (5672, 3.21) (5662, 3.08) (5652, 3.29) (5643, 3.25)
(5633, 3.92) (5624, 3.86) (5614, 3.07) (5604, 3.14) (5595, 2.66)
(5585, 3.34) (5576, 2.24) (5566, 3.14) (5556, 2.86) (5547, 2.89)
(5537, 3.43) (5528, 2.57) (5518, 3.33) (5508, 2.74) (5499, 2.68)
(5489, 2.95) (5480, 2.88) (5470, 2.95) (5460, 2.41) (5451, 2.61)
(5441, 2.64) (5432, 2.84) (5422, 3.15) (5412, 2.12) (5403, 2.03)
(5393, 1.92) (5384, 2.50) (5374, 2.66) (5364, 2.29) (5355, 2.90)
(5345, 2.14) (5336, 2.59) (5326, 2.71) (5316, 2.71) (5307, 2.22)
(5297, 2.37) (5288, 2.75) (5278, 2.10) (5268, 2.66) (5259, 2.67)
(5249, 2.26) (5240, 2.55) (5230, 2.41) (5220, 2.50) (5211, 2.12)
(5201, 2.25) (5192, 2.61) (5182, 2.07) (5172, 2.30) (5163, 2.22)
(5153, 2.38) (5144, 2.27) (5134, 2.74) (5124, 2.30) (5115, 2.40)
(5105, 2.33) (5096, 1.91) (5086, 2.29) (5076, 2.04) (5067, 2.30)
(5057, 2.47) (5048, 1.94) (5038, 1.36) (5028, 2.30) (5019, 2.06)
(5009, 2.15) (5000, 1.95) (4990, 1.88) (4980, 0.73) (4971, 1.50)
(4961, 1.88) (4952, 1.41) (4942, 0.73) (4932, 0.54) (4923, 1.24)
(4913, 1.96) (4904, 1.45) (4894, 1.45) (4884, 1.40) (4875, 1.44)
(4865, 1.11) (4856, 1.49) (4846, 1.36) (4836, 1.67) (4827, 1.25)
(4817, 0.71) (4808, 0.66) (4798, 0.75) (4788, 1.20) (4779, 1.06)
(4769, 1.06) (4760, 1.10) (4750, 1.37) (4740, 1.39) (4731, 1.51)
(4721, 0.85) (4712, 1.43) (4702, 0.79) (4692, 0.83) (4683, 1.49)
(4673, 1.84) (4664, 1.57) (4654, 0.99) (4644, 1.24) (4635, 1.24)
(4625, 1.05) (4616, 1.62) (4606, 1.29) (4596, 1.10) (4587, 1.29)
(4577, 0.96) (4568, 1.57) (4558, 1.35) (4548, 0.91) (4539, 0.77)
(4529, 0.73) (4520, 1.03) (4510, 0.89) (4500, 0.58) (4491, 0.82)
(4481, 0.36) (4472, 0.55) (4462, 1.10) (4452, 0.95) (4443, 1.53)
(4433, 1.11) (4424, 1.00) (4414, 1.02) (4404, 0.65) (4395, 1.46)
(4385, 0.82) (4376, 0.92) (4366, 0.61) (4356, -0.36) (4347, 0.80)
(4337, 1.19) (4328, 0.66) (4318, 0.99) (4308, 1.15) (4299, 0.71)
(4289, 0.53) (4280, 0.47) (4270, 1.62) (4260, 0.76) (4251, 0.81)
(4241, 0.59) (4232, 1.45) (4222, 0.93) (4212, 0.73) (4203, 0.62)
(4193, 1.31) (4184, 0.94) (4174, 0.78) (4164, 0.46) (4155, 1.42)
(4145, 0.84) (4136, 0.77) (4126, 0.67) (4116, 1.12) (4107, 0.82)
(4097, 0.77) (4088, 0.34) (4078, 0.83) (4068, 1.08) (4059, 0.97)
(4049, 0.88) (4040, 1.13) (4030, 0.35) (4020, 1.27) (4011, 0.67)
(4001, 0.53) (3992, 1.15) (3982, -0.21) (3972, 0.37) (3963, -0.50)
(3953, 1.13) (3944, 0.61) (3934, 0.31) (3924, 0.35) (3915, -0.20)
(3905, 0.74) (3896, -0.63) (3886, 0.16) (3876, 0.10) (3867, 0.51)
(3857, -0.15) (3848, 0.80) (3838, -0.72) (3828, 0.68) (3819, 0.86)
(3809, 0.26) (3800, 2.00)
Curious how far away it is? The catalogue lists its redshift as 0.254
